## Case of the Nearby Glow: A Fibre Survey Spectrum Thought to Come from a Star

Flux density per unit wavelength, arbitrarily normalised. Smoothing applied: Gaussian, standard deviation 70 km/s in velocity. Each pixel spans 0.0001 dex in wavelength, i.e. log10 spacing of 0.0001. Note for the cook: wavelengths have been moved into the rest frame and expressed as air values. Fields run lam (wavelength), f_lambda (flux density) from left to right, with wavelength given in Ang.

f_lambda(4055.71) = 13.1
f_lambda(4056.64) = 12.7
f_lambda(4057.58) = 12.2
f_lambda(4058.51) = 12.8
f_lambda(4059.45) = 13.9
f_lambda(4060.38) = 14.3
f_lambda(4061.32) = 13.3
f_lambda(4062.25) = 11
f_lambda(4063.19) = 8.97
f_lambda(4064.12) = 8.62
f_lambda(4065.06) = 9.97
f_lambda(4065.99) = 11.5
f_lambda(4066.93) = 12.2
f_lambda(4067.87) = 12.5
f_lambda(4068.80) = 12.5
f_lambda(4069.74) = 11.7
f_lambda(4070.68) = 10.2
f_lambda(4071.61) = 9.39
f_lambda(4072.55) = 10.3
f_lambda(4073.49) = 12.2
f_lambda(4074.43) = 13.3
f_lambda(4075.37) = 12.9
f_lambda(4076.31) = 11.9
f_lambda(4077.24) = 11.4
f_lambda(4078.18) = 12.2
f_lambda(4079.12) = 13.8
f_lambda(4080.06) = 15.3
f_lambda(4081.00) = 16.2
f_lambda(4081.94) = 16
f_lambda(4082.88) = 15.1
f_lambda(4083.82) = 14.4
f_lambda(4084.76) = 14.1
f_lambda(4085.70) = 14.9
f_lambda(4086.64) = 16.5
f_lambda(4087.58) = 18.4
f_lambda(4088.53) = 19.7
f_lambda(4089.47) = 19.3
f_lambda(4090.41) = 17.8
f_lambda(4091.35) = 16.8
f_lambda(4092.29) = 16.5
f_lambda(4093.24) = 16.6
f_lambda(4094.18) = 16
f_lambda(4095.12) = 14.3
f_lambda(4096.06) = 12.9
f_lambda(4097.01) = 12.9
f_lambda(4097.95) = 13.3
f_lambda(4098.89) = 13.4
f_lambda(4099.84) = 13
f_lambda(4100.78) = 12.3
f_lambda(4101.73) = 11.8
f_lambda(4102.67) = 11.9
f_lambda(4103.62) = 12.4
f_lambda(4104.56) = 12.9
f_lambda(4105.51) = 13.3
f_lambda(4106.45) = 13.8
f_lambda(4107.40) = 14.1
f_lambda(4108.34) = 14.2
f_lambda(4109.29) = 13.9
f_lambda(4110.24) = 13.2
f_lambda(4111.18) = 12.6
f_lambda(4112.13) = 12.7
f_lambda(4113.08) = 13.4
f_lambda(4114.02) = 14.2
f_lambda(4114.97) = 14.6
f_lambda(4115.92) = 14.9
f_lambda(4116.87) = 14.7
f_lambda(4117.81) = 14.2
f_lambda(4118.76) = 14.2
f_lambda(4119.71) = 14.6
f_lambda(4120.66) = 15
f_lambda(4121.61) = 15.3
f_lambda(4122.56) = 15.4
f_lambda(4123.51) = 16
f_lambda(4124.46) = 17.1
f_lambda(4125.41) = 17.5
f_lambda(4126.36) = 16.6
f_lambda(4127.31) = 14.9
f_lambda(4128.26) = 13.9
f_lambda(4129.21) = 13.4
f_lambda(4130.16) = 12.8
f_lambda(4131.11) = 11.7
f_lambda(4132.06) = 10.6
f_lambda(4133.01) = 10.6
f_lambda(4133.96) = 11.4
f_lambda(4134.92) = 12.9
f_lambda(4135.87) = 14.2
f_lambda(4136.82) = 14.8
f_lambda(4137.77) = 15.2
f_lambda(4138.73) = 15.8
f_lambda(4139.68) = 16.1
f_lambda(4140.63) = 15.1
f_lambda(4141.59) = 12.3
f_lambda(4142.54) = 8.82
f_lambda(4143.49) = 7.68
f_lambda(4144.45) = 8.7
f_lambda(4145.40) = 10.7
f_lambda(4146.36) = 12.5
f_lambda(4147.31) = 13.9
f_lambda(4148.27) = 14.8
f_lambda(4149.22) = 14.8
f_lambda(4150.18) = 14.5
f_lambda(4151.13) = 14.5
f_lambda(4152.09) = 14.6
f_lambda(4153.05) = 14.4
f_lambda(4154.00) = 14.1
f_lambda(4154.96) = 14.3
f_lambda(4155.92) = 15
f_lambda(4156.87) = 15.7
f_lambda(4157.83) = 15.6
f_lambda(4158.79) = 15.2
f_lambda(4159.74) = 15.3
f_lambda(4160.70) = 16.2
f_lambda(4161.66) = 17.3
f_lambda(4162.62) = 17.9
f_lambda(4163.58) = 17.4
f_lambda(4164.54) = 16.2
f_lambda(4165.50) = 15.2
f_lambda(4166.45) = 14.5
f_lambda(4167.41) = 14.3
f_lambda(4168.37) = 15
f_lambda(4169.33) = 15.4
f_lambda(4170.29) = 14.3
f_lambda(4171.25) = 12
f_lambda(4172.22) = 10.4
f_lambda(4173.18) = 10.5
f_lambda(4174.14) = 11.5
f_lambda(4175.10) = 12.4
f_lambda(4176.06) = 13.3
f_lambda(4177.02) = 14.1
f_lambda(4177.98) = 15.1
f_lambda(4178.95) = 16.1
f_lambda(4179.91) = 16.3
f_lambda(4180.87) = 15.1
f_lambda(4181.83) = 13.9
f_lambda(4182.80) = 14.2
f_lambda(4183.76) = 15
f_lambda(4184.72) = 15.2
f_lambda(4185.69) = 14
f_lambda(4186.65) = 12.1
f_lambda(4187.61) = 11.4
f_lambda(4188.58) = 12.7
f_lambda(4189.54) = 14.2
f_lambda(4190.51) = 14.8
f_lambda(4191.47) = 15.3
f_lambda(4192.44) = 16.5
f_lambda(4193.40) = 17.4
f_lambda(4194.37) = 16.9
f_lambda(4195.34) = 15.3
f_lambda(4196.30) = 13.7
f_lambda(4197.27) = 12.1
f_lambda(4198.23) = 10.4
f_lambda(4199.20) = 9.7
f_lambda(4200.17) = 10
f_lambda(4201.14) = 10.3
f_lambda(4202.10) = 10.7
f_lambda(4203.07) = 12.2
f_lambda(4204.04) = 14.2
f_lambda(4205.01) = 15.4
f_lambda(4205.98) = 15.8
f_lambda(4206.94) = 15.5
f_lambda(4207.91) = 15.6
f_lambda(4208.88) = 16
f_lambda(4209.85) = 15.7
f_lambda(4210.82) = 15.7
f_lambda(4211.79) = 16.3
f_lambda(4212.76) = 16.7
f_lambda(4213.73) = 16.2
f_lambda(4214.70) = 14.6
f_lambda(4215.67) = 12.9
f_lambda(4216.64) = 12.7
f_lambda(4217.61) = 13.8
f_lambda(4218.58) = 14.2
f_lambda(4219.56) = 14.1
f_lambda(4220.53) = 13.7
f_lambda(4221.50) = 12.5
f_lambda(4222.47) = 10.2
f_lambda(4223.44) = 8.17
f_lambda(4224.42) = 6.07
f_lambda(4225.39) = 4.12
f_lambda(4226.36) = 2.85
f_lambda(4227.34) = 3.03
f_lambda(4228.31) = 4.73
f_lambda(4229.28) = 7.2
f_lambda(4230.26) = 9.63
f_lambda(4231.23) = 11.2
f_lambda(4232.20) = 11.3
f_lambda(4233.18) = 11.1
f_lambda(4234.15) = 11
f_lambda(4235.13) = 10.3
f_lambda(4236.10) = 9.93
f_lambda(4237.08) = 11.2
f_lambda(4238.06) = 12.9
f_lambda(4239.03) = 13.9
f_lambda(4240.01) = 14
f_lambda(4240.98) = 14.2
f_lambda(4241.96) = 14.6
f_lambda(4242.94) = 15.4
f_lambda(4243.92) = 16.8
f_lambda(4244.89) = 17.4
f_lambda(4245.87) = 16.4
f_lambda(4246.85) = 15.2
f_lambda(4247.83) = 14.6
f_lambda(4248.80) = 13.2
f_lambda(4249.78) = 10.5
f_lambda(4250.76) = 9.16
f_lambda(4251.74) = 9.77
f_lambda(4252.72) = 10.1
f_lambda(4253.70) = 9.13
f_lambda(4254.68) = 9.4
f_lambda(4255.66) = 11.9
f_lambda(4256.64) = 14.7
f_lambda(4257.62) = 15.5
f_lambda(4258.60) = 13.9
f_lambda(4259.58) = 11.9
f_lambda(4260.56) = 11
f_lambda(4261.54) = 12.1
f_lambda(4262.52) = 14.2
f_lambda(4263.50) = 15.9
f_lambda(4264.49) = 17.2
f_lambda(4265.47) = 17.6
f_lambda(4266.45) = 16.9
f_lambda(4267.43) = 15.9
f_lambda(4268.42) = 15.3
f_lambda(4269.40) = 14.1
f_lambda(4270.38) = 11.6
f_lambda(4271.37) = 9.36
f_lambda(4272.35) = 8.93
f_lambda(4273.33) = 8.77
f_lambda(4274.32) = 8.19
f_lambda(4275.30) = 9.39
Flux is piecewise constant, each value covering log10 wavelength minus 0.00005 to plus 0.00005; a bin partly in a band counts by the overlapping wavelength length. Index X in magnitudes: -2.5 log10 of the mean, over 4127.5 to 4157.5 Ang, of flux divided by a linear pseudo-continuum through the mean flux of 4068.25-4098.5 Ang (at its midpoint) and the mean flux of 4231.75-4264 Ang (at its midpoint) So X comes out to 0.043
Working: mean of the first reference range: 14.3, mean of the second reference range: 12.8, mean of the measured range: 13.2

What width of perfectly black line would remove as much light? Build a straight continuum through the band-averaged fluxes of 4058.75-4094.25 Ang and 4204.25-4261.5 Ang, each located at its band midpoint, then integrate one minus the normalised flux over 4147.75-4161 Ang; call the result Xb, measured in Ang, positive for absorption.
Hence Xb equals -1.9 Ang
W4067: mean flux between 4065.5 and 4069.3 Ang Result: 12.2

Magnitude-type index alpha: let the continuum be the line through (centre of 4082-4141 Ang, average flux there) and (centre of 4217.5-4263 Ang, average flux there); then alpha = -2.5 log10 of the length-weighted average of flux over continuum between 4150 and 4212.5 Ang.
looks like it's -0.12 mag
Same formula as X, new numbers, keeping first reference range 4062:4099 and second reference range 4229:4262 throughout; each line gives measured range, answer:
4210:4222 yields -0.148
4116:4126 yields -0.152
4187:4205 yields -0.039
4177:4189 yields -0.109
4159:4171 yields -0.200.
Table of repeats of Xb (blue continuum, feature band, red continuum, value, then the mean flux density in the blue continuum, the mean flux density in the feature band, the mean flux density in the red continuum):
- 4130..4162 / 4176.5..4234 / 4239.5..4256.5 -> 2.2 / 13.6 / 12.8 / 13.1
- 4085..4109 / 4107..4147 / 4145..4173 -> 2.9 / 14.7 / 13.6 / 14.7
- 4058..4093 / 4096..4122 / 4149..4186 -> 0.8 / 13.6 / 13.6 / 14.6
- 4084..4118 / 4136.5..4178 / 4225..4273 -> -1.4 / 14.5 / 14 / 12.1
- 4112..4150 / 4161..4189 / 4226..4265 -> -2.6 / 13.7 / 14.2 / 12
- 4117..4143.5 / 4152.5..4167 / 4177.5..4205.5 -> -1.8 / 14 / 15.6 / 13.8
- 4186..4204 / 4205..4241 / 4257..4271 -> 4.6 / 13.1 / 11.9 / 14.5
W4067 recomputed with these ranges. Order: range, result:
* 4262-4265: 15.7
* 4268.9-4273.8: 10.6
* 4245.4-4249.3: 14.8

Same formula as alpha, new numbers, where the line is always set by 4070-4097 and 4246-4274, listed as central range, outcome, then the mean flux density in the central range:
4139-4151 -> 0.108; 12.6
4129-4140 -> 0.062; 13.3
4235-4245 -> -0.056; 13.7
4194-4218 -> -0.048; 13.9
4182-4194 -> -0.070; 14.4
